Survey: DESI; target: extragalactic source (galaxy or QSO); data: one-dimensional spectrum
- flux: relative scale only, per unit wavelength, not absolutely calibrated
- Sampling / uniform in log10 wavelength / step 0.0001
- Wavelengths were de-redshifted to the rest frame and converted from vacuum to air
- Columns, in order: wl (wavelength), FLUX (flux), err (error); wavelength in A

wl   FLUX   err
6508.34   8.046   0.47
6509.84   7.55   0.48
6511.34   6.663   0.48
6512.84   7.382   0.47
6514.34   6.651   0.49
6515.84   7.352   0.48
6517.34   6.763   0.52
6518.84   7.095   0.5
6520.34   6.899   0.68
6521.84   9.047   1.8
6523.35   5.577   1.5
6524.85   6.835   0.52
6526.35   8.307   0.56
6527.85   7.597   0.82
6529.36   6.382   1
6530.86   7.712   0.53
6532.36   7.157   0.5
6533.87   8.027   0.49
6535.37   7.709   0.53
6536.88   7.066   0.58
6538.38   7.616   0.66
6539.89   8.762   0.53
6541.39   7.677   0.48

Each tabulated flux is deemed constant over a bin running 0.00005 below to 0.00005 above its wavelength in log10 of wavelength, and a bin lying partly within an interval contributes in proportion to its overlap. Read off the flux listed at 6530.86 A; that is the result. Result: 7.712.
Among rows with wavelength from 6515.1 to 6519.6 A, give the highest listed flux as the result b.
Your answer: 7.352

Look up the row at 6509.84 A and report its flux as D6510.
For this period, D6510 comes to 7.55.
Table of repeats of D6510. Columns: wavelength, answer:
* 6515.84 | 7.352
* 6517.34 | 6.763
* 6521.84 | 9.047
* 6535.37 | 7.709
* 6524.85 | 6.835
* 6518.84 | 7.095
